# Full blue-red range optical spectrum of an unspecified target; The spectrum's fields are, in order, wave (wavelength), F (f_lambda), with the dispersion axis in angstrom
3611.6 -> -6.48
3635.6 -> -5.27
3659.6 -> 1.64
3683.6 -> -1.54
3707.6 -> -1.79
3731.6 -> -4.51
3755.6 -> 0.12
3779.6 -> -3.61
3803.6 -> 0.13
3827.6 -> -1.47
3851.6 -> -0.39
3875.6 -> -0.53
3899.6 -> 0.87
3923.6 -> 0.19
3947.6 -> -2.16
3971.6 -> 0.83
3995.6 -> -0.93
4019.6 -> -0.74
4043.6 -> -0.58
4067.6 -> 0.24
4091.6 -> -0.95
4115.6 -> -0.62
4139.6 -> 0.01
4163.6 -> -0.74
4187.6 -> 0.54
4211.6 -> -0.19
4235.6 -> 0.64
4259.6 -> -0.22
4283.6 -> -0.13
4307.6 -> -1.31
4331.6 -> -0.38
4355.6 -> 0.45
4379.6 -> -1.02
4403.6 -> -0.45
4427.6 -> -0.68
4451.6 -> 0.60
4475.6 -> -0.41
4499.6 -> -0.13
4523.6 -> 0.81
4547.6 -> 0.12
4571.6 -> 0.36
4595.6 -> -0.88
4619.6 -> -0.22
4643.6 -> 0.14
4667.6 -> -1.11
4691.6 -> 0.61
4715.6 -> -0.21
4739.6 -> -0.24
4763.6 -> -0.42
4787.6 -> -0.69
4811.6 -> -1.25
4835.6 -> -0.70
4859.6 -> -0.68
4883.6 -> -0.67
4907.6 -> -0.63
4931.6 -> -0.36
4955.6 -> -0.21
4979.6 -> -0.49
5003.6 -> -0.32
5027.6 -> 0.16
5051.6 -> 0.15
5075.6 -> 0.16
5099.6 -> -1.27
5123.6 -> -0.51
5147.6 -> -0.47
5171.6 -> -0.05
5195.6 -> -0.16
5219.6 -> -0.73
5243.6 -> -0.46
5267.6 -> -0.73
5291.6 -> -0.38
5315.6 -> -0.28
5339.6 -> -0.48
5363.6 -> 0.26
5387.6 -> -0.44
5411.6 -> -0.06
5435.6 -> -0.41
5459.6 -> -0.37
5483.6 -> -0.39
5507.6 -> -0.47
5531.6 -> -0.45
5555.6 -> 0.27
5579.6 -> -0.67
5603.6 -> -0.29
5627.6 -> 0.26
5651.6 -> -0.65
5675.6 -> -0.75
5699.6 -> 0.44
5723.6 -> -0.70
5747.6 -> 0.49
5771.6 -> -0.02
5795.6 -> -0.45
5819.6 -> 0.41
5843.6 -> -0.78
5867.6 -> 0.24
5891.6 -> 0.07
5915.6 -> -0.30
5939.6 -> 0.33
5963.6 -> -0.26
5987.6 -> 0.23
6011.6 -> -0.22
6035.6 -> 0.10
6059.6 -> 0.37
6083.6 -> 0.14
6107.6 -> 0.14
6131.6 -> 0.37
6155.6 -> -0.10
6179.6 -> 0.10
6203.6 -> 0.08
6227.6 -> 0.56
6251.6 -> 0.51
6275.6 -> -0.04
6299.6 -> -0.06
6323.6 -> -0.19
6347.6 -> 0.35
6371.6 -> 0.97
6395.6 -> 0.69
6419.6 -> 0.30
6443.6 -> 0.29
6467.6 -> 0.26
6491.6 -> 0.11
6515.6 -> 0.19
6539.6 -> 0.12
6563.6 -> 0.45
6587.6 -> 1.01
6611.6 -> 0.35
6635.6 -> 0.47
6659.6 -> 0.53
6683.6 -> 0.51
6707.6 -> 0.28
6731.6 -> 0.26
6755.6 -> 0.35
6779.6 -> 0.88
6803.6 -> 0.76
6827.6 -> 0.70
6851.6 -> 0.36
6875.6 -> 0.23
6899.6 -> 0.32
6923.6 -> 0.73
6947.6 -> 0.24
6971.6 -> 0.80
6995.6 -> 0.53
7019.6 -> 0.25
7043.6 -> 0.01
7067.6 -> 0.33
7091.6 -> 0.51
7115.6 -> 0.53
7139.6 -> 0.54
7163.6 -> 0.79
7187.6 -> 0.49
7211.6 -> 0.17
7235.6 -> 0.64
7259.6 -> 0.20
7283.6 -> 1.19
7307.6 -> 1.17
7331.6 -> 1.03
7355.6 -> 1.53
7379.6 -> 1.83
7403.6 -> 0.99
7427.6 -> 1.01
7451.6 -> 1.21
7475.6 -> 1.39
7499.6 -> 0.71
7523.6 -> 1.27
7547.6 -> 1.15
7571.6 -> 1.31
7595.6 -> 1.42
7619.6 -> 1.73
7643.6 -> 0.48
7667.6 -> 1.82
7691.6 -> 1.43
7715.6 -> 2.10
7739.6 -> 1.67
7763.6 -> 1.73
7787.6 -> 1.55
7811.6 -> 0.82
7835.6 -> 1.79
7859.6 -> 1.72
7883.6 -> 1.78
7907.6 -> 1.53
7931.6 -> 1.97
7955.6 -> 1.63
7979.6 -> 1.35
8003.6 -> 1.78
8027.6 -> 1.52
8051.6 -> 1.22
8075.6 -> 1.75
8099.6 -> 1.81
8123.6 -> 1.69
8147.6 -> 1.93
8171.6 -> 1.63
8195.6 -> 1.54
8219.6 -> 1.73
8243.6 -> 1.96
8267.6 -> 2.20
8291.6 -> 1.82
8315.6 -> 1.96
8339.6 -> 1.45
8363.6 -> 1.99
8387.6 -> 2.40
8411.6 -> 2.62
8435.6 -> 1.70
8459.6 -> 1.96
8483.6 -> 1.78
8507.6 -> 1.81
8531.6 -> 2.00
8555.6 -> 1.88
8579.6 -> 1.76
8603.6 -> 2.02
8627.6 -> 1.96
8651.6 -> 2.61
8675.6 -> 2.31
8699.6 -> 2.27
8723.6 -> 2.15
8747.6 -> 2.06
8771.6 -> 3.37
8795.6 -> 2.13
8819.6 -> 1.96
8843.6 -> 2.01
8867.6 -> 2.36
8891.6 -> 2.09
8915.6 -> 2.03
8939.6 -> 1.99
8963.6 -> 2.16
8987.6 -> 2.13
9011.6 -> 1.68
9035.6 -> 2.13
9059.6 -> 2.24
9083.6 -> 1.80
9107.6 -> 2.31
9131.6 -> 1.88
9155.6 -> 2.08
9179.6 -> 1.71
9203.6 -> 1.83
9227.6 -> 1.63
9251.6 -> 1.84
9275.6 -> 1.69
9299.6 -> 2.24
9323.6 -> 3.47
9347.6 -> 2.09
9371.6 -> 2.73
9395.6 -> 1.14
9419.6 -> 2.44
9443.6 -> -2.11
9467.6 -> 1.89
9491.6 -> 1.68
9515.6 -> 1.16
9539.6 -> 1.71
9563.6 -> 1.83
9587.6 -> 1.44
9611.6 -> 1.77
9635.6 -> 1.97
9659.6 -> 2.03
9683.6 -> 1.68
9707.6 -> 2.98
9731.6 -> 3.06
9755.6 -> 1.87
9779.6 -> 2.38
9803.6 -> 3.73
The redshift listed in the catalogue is 0.831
